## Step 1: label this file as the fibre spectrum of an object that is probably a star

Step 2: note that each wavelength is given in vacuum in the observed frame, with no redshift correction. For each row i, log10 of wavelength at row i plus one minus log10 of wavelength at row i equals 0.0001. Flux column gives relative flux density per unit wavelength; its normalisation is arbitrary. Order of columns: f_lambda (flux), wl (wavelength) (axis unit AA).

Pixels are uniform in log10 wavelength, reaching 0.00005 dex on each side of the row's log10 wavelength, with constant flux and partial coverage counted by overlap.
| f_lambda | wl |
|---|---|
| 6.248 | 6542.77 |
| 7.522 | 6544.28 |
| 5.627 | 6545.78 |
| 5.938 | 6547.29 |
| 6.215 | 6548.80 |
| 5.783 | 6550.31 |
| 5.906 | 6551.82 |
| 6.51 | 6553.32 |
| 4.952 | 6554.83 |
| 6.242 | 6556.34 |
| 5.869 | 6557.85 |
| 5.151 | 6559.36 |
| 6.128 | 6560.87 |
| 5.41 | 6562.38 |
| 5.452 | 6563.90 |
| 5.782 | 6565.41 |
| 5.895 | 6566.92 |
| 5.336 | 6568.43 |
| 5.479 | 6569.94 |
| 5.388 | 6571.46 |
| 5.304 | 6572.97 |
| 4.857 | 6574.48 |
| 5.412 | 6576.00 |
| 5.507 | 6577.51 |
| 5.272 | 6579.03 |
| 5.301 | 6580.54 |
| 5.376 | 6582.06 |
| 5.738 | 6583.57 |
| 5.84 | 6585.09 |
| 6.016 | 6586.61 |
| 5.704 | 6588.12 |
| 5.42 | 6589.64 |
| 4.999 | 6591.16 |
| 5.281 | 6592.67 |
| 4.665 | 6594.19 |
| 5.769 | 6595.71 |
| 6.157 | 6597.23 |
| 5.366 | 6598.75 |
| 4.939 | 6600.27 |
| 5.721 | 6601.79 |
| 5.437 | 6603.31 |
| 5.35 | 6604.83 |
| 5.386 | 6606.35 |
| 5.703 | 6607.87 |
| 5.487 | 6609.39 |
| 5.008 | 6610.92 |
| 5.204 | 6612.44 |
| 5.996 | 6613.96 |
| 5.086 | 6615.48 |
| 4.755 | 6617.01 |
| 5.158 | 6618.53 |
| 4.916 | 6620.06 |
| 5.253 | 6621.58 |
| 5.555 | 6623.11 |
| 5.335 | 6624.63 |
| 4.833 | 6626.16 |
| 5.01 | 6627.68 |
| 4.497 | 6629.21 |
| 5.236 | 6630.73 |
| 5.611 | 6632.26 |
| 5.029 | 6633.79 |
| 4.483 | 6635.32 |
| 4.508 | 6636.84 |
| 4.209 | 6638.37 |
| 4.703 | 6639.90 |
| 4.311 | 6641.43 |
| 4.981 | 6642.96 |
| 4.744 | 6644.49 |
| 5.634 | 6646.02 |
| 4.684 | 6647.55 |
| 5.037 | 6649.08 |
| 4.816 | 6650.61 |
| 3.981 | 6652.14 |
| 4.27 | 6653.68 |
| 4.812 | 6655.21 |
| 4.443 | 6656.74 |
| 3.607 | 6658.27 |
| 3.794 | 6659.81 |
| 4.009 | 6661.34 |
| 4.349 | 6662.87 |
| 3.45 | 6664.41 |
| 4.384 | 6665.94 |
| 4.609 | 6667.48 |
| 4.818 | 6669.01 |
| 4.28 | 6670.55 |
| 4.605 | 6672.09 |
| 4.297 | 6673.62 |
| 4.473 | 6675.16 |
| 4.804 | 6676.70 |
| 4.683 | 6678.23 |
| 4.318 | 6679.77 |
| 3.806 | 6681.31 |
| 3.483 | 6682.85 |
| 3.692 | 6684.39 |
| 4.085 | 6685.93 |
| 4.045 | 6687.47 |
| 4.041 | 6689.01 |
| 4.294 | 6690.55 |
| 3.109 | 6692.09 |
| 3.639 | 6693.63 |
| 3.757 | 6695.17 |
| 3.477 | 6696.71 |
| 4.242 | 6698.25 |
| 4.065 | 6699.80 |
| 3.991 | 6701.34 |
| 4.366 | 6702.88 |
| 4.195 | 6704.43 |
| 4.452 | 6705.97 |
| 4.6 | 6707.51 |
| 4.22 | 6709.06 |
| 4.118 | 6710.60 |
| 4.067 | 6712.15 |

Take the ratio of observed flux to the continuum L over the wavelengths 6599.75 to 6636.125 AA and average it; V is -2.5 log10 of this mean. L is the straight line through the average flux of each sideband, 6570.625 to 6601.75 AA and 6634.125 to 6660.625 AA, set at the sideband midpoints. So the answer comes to -0.05 mag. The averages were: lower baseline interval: 5.42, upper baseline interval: 4.54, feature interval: 5.21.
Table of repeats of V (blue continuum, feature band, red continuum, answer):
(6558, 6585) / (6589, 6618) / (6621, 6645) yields -0.04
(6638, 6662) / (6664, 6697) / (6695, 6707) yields 0.04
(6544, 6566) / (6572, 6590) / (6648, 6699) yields 0.00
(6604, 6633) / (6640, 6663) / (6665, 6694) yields 0.04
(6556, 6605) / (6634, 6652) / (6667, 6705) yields -0.01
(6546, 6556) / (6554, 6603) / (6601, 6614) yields 0.03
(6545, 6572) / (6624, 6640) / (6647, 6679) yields -0.02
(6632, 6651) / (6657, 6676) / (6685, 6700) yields 0.03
